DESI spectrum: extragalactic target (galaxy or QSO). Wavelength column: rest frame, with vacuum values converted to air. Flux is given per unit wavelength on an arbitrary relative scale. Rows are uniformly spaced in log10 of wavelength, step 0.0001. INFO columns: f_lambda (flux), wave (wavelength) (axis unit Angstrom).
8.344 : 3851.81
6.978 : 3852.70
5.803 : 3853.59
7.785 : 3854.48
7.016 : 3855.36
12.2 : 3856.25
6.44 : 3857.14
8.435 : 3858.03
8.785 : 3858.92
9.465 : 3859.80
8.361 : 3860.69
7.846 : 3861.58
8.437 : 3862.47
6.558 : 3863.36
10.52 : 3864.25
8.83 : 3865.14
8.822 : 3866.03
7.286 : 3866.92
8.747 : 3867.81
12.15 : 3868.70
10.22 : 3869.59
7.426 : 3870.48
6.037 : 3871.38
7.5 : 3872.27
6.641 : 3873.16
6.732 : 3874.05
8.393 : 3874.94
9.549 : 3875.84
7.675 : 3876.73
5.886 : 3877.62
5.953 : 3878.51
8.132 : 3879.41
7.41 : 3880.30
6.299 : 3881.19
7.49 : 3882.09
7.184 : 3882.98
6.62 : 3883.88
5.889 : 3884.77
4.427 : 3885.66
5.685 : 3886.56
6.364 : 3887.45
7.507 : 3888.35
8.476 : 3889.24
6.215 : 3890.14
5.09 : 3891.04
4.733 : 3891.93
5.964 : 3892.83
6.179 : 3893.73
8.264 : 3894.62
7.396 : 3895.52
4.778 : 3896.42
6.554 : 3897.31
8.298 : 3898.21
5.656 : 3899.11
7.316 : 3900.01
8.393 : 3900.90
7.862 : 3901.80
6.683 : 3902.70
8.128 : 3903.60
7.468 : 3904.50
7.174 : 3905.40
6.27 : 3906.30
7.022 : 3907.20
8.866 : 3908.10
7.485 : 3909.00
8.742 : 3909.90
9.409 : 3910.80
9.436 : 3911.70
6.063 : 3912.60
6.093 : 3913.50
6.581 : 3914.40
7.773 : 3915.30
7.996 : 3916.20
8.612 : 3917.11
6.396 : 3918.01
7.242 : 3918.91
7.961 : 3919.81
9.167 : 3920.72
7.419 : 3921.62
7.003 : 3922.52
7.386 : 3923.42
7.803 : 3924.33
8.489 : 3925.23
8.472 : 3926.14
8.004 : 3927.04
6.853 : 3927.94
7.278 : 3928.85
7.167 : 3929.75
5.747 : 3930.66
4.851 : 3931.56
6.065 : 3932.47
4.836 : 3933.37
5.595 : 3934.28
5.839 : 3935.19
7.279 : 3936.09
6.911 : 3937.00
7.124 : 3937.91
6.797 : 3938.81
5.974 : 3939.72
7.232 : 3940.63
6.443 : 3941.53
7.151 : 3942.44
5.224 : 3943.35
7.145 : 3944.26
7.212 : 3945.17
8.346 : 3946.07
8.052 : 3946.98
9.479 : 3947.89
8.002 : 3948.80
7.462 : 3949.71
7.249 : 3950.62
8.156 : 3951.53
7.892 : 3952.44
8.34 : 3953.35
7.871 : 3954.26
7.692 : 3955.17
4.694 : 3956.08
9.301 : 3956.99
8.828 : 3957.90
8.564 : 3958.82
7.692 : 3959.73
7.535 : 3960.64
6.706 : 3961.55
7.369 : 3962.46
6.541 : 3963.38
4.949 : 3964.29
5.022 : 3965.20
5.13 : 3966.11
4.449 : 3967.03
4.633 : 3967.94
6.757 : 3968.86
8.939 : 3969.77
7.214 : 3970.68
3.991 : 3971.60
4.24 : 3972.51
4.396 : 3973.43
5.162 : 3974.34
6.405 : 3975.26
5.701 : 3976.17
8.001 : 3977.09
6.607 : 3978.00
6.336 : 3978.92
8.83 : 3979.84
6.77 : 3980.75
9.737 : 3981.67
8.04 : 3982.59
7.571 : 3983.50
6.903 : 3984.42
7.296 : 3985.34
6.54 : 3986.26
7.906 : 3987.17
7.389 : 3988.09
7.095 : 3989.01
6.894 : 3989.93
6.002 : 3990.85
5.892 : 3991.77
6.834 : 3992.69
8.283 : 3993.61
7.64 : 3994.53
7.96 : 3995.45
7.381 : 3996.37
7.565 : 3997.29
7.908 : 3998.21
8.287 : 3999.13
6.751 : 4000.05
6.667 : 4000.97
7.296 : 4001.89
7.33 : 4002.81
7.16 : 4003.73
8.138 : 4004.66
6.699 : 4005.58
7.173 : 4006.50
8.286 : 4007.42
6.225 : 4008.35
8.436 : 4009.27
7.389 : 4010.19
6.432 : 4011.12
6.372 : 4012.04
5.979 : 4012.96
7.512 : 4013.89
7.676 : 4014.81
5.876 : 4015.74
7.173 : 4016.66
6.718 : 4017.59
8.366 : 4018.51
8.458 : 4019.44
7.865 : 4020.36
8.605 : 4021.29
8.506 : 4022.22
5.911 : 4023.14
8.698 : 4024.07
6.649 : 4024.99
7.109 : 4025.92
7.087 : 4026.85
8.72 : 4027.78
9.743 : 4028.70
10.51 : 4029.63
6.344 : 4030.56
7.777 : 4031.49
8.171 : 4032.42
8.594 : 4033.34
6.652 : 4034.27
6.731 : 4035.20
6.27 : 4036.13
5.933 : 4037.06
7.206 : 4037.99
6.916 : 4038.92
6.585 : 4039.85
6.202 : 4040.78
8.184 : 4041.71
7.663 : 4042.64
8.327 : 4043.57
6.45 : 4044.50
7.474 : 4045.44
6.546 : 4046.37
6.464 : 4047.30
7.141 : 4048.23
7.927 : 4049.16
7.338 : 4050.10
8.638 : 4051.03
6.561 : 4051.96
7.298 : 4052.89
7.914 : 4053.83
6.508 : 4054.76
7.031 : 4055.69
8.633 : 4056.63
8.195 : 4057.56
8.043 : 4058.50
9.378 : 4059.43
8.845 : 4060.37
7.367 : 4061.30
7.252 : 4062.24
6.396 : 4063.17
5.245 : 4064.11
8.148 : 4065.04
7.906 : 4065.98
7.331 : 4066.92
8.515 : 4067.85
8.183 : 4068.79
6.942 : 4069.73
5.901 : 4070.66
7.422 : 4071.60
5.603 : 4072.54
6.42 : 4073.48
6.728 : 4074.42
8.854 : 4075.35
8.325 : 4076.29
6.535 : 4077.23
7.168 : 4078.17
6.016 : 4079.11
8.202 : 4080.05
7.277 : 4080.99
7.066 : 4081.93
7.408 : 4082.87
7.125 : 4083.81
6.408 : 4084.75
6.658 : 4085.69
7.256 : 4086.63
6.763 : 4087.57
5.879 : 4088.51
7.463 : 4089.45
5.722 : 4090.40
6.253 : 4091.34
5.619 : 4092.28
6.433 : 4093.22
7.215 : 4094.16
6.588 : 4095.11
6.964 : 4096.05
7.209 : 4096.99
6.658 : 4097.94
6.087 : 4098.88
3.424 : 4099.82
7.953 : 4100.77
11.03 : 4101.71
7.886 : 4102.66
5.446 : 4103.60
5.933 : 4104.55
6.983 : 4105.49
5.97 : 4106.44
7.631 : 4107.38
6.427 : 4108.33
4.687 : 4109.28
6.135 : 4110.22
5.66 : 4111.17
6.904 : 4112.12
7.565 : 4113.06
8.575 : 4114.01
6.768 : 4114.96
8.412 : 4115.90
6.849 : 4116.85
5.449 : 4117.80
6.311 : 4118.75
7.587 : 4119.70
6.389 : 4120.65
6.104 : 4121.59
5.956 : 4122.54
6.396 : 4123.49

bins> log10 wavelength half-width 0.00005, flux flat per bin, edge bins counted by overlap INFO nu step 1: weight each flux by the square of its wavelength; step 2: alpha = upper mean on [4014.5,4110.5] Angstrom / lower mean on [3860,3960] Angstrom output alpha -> 1.06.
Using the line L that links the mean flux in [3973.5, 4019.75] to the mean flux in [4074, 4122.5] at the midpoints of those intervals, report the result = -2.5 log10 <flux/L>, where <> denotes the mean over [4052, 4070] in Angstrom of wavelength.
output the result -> -0.10 mag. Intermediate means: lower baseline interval 7.19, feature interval 7.62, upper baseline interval 6.82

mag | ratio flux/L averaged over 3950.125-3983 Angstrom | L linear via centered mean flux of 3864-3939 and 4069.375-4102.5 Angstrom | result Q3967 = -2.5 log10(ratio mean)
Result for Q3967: 0.05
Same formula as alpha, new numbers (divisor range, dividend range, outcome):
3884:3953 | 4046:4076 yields 1.12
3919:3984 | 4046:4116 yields 1.08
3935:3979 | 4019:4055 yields 1.14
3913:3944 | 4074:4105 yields 1.07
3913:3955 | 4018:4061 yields 1.11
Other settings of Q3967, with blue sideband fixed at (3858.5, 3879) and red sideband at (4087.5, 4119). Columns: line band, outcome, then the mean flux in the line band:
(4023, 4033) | -0.12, 7.96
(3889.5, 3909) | 0.16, 6.9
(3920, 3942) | 0.13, 6.92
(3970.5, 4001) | 0.07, 6.95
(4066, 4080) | -0.05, 7.19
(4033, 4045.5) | 0.00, 7.05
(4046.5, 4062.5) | -0.10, 7.66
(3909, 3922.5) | 0.02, 7.75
